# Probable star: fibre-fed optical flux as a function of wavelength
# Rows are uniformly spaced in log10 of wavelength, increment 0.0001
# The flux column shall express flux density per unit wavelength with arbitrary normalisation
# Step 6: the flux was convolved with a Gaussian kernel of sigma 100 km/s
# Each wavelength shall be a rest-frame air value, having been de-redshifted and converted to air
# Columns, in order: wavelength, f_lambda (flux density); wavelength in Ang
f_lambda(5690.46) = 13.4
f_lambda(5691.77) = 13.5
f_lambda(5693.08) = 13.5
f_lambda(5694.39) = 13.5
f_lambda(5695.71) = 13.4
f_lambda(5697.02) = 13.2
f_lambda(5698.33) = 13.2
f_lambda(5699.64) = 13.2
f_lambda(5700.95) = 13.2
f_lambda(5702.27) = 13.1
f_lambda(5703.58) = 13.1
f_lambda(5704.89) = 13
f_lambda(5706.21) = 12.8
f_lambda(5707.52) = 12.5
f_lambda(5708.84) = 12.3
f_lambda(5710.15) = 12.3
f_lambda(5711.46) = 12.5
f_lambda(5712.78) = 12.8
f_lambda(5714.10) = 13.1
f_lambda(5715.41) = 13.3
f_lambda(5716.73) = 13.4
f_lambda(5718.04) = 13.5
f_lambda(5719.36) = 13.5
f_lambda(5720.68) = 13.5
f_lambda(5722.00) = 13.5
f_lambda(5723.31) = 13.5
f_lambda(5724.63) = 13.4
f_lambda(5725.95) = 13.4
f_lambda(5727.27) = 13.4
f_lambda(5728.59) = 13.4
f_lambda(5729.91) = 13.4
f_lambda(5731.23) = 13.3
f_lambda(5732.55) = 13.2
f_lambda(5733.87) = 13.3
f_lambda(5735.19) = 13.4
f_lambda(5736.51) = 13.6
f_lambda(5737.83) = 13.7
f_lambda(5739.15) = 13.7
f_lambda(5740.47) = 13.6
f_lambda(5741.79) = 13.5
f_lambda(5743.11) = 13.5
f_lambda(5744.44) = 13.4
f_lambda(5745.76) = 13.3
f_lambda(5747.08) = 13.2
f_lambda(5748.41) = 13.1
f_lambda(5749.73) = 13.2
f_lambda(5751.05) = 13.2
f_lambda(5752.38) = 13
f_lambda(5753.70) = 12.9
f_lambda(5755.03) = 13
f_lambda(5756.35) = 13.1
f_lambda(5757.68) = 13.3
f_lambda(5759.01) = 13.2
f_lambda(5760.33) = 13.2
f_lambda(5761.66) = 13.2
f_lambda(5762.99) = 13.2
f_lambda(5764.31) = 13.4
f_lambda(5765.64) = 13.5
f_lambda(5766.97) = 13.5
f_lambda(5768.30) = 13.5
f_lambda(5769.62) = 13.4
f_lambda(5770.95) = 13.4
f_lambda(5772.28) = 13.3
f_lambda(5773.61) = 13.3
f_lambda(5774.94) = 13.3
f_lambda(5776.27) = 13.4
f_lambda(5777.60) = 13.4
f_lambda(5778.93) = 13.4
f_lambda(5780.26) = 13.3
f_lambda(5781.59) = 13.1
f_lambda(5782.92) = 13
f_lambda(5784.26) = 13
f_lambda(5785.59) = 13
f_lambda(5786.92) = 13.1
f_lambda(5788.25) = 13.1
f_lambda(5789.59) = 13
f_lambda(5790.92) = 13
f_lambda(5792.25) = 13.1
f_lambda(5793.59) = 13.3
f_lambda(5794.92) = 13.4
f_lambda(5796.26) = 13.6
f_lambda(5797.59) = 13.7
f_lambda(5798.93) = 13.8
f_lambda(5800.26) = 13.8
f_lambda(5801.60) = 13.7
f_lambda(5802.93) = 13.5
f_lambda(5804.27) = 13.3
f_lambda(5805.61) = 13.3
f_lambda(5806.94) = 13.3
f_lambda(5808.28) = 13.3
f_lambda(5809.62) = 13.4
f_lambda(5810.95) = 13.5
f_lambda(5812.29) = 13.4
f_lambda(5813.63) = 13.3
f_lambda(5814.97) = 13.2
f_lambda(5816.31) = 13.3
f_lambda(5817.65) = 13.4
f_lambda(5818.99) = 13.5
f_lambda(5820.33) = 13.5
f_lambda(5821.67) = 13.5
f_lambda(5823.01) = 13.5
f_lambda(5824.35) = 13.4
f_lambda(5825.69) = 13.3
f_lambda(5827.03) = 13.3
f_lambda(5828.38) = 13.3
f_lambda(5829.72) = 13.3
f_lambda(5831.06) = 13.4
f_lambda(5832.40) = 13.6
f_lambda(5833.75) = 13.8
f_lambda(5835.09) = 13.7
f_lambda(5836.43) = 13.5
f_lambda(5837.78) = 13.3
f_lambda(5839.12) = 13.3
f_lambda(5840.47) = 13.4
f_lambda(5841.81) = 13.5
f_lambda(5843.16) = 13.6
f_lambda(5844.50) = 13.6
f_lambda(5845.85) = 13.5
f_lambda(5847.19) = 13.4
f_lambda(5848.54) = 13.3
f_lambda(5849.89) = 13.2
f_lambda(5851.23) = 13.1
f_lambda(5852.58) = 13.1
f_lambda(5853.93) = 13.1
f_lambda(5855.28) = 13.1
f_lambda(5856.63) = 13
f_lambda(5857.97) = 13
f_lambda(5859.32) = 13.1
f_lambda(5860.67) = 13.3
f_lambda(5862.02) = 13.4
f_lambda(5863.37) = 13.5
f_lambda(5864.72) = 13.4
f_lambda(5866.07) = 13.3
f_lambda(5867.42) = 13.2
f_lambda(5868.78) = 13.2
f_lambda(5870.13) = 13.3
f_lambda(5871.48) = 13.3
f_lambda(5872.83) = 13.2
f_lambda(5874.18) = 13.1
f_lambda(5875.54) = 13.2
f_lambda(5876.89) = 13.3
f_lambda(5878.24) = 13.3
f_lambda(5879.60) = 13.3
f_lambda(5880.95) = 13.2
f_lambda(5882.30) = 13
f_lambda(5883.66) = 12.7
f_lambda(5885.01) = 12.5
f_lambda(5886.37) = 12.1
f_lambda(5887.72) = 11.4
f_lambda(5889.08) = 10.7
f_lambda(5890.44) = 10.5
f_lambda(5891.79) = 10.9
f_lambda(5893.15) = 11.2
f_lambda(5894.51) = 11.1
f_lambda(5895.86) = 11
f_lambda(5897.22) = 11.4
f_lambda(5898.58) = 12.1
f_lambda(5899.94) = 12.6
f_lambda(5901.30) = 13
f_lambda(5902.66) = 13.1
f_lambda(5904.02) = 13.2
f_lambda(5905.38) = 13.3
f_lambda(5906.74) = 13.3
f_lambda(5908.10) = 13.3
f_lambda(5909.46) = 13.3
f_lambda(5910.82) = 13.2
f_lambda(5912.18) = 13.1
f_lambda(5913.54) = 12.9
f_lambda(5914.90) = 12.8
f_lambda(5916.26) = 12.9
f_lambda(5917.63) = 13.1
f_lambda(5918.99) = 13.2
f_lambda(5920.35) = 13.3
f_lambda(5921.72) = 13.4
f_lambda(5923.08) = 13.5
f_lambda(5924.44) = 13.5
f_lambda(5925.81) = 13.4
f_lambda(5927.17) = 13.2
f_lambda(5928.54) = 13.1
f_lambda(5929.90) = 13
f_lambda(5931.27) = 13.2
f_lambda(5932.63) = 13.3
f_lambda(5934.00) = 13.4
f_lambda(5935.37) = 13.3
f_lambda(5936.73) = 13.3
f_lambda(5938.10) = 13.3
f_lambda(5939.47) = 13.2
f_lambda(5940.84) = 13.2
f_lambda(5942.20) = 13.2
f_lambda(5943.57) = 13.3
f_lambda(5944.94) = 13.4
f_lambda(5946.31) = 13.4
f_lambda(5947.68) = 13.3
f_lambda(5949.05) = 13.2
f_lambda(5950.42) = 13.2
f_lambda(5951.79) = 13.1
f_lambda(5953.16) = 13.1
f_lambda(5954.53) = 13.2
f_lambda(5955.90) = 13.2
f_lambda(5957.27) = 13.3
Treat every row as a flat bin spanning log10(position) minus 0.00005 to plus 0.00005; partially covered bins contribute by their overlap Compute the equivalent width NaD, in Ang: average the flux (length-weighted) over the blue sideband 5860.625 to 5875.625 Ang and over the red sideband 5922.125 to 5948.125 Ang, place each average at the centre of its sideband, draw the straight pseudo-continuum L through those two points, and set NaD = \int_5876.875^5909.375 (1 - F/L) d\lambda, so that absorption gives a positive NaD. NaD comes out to 2.4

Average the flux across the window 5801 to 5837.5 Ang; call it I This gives 13.4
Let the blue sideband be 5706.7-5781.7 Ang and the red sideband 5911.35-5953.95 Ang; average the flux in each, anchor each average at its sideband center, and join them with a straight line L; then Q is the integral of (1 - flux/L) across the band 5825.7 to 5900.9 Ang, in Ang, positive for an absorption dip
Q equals 1.9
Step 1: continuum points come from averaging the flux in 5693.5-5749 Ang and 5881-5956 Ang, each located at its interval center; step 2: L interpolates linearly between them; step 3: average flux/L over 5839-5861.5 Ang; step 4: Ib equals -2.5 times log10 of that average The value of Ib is -0.03 mag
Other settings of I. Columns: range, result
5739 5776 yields 13.3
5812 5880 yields 13.3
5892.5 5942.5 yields 12.9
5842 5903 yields 12.8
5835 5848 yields 13.5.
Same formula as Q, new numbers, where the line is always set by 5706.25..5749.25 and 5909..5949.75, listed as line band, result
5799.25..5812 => -0.2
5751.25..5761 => 0.1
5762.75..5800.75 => -0.2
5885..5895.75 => 1.6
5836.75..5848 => -0.2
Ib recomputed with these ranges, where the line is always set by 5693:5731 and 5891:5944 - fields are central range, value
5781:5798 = -0.01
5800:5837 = -0.03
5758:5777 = -0.02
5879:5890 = 0.05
